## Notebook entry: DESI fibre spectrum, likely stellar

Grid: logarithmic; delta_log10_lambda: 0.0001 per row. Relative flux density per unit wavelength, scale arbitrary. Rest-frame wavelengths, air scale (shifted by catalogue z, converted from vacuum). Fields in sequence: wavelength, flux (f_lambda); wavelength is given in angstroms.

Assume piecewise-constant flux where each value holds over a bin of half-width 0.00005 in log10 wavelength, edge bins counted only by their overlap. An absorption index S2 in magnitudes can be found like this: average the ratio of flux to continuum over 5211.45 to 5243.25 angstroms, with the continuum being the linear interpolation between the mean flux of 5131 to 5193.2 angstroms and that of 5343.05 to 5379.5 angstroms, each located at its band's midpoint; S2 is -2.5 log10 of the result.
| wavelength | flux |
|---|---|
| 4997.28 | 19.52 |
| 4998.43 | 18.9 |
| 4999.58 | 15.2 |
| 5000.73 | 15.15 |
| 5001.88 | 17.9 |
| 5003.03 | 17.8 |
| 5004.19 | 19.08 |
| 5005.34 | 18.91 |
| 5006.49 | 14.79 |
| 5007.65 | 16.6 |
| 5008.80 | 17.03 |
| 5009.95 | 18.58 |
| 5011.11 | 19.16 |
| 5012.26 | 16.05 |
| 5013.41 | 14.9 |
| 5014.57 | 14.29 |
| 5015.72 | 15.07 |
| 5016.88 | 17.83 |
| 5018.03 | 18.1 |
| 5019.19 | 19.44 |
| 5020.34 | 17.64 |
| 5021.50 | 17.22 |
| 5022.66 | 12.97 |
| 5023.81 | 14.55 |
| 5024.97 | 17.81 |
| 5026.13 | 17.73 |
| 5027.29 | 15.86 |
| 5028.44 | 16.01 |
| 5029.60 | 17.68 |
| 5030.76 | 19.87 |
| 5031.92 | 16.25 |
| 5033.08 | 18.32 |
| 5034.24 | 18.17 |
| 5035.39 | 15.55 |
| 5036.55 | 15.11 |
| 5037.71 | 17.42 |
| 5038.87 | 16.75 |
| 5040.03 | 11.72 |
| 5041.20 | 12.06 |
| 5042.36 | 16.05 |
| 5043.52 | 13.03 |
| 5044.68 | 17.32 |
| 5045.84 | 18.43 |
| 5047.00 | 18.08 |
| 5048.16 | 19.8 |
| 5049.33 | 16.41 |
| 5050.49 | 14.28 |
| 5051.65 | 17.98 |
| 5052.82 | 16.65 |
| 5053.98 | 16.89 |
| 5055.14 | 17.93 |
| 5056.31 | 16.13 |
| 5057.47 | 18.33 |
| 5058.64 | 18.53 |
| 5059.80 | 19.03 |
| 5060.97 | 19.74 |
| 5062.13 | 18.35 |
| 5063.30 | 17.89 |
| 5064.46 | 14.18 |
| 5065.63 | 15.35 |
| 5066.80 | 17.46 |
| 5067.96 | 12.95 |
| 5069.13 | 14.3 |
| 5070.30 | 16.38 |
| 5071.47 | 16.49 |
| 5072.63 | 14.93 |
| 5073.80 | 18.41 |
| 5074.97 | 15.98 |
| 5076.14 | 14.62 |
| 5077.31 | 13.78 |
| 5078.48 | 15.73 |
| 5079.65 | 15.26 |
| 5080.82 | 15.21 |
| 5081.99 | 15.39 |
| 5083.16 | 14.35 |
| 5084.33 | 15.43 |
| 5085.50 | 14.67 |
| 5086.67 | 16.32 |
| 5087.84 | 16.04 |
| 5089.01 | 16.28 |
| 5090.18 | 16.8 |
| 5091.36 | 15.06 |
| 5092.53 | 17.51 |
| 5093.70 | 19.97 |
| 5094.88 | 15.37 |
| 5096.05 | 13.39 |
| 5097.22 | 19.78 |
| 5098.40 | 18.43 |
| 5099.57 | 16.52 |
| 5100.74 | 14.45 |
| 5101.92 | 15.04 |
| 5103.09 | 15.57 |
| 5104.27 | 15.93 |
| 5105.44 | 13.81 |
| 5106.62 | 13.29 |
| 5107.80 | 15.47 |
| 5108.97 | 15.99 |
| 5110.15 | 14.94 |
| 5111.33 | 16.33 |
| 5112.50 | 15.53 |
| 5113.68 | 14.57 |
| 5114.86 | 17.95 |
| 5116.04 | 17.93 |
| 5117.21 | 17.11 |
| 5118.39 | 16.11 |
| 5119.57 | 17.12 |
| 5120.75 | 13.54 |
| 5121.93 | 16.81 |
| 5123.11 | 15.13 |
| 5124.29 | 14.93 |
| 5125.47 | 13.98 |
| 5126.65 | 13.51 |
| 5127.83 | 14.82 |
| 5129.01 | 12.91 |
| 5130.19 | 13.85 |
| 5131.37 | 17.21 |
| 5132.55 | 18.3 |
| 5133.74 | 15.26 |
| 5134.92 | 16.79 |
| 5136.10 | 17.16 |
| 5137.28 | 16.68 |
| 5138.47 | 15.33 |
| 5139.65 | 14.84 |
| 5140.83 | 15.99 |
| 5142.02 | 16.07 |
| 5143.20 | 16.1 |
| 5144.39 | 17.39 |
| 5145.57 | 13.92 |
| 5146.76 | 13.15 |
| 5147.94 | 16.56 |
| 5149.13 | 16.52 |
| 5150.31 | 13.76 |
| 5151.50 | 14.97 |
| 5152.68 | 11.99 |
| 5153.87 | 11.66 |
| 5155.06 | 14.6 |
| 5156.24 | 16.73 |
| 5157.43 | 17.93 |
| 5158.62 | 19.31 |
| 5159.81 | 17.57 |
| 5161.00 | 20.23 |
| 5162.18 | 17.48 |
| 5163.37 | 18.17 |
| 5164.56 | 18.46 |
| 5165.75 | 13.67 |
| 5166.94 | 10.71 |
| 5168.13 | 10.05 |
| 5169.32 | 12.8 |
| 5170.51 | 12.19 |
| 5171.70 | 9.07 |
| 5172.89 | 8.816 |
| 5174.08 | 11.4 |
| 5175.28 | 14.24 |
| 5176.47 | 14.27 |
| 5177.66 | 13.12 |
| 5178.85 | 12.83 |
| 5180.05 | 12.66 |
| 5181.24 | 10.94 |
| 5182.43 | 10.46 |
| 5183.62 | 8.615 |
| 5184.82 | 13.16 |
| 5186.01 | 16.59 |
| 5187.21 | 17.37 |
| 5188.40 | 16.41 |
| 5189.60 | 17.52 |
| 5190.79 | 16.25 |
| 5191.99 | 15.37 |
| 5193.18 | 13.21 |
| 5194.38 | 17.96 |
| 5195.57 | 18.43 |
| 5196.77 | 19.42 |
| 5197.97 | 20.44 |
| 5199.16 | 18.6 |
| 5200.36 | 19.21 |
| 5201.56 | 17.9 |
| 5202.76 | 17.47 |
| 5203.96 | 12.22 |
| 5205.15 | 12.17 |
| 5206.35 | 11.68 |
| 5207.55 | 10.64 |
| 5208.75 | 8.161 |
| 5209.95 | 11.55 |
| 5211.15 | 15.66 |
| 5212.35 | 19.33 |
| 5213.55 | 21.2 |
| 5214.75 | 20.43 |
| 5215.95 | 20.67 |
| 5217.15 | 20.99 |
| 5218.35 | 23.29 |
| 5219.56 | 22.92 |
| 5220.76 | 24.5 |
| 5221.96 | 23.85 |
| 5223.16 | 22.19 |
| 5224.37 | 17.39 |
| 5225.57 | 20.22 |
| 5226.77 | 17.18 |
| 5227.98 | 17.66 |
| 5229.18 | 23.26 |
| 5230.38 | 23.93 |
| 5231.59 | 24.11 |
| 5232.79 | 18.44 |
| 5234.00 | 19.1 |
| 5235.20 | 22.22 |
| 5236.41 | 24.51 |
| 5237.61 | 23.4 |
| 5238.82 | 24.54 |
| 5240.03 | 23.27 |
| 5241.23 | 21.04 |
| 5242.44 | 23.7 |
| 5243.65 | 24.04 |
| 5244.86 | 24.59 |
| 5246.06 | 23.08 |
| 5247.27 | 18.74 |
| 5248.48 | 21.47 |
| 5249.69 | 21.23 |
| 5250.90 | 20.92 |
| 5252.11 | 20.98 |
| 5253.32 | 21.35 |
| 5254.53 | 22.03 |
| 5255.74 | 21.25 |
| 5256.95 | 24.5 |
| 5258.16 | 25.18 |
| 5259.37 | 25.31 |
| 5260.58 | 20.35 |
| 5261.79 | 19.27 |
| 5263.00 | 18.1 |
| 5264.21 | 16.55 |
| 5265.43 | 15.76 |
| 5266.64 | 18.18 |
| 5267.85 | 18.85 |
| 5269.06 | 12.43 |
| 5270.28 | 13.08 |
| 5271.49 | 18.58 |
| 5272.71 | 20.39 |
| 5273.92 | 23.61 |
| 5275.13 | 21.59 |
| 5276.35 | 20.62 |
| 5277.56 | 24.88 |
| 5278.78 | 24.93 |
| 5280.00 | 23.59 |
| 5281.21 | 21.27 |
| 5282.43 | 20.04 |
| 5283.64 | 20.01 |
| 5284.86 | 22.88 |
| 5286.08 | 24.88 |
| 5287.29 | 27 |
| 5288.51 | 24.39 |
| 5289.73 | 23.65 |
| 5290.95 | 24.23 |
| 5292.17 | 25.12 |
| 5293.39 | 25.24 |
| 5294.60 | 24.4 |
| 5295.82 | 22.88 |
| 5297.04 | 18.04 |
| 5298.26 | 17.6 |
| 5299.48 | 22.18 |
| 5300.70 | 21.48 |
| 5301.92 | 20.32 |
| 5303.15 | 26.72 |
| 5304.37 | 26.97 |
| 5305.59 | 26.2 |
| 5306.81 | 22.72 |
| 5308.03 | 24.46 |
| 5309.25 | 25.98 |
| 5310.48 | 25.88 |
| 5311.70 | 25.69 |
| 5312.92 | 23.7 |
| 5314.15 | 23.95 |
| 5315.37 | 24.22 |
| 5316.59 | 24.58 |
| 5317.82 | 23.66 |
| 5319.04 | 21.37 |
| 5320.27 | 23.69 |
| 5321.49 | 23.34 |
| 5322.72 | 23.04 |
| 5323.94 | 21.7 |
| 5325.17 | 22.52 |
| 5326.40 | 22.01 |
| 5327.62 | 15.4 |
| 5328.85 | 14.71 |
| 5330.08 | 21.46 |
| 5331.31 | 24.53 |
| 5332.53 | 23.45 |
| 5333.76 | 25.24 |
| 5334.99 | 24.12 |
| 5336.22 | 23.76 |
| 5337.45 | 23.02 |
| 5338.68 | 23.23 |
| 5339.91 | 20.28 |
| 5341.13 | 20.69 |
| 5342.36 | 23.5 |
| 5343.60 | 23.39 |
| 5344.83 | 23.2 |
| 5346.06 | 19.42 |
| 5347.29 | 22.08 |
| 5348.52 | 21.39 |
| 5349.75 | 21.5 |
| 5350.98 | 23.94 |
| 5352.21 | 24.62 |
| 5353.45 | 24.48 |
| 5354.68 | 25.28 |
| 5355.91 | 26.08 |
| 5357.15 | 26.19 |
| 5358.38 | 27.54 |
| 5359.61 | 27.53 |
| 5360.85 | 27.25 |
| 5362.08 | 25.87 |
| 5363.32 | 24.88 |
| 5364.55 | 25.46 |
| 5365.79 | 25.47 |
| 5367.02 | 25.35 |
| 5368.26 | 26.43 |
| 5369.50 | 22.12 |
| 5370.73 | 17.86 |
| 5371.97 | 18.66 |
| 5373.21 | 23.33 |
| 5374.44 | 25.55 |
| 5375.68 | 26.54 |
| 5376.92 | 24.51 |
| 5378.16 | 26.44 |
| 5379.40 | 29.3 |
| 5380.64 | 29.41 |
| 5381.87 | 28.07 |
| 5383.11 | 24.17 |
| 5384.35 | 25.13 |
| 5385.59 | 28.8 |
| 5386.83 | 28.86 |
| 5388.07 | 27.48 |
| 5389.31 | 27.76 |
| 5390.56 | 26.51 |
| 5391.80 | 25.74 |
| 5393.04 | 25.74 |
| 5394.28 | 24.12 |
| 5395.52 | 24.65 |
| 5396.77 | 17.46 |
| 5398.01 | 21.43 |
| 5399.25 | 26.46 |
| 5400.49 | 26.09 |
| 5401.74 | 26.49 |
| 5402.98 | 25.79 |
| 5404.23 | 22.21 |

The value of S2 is -0.21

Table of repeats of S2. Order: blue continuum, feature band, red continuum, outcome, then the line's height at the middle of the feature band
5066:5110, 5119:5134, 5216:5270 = 0.13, 17.1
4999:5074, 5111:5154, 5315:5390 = 0.22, 18.9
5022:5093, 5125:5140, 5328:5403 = 0.18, 18.3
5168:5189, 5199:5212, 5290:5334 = 0.04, 14.7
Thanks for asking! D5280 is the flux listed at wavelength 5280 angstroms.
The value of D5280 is 23.59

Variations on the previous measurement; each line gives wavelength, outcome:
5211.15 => 15.66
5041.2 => 12.06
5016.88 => 17.83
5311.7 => 25.69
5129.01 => 12.91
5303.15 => 26.72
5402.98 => 25.79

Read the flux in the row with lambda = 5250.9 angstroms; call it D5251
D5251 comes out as 20.92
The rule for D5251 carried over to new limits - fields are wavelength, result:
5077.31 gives 13.78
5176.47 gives 14.27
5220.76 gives 24.5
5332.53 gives 23.45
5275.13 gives 21.59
